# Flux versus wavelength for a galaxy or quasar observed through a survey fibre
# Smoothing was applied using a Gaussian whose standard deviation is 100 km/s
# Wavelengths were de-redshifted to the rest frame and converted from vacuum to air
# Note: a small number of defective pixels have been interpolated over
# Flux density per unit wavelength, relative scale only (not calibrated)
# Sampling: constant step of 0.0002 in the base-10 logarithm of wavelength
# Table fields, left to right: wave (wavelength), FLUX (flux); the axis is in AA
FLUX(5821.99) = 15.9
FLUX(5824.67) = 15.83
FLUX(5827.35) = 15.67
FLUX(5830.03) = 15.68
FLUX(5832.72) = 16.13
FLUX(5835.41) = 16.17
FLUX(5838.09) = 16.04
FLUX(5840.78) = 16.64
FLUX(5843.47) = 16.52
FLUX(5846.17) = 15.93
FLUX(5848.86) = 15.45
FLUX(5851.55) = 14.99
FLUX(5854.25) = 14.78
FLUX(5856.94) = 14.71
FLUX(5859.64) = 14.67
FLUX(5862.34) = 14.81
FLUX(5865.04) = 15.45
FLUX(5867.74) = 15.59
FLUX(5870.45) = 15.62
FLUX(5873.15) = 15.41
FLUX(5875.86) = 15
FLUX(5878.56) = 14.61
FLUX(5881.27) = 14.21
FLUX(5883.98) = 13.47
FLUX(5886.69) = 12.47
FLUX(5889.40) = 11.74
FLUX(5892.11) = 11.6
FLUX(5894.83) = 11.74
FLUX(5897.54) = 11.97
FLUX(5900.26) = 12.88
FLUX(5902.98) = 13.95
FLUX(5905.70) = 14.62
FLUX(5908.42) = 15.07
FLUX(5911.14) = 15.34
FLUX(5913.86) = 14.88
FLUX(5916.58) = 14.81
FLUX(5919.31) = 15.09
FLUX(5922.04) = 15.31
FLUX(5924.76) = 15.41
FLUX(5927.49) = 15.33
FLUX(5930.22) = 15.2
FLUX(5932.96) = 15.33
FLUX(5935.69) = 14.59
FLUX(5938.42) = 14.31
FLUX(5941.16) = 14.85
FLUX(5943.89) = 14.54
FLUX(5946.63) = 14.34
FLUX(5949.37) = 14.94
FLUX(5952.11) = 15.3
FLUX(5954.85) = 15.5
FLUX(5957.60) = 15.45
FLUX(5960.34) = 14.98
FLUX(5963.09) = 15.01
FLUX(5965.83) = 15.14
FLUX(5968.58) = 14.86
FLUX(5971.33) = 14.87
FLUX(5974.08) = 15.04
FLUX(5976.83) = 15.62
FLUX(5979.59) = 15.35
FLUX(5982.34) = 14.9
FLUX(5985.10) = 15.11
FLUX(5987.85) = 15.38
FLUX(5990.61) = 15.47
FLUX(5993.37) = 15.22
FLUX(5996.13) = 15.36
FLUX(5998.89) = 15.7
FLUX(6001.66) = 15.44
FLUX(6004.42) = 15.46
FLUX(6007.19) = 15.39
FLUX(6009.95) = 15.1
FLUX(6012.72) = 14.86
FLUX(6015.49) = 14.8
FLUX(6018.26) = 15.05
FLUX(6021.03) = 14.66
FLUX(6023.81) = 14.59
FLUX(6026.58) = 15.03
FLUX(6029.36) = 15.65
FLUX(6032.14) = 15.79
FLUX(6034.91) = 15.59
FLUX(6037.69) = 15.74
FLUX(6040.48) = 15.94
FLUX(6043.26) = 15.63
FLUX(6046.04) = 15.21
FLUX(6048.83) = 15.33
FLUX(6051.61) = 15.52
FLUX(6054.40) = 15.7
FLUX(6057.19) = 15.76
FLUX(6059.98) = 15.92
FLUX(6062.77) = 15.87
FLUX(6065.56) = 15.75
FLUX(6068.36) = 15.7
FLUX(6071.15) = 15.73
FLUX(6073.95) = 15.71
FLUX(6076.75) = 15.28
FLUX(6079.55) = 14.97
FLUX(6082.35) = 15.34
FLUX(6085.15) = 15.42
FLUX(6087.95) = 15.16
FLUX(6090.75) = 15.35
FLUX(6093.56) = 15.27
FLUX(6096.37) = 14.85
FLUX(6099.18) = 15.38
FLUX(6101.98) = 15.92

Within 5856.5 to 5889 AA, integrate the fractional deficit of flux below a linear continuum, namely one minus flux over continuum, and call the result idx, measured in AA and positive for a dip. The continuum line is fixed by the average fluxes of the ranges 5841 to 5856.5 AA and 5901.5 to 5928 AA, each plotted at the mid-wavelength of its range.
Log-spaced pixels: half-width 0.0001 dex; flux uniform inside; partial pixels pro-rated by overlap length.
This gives 1.6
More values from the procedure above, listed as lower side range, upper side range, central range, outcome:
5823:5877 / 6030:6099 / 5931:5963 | 1.26 AA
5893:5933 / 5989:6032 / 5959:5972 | -0.13 AA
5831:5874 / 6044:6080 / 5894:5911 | 2.18 AA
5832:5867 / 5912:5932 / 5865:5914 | 4.53 AA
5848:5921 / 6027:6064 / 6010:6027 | 0.63 AA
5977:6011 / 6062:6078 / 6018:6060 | 0.25 AA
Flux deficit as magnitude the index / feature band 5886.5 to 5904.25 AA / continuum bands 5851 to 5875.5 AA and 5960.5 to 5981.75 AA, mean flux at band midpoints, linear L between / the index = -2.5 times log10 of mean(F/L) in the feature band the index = 0.22 mag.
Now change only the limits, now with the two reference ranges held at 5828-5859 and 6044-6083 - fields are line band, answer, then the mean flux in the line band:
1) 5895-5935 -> 0.08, 14.6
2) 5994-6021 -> 0.03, 15.2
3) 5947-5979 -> 0.03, 15.1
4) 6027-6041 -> -0.01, 15.7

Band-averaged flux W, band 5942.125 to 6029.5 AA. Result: 15.1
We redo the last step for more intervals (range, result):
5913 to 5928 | 15.1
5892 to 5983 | 14.7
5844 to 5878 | 15.2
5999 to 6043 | 15.3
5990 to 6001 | 15.4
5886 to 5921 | 13.6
